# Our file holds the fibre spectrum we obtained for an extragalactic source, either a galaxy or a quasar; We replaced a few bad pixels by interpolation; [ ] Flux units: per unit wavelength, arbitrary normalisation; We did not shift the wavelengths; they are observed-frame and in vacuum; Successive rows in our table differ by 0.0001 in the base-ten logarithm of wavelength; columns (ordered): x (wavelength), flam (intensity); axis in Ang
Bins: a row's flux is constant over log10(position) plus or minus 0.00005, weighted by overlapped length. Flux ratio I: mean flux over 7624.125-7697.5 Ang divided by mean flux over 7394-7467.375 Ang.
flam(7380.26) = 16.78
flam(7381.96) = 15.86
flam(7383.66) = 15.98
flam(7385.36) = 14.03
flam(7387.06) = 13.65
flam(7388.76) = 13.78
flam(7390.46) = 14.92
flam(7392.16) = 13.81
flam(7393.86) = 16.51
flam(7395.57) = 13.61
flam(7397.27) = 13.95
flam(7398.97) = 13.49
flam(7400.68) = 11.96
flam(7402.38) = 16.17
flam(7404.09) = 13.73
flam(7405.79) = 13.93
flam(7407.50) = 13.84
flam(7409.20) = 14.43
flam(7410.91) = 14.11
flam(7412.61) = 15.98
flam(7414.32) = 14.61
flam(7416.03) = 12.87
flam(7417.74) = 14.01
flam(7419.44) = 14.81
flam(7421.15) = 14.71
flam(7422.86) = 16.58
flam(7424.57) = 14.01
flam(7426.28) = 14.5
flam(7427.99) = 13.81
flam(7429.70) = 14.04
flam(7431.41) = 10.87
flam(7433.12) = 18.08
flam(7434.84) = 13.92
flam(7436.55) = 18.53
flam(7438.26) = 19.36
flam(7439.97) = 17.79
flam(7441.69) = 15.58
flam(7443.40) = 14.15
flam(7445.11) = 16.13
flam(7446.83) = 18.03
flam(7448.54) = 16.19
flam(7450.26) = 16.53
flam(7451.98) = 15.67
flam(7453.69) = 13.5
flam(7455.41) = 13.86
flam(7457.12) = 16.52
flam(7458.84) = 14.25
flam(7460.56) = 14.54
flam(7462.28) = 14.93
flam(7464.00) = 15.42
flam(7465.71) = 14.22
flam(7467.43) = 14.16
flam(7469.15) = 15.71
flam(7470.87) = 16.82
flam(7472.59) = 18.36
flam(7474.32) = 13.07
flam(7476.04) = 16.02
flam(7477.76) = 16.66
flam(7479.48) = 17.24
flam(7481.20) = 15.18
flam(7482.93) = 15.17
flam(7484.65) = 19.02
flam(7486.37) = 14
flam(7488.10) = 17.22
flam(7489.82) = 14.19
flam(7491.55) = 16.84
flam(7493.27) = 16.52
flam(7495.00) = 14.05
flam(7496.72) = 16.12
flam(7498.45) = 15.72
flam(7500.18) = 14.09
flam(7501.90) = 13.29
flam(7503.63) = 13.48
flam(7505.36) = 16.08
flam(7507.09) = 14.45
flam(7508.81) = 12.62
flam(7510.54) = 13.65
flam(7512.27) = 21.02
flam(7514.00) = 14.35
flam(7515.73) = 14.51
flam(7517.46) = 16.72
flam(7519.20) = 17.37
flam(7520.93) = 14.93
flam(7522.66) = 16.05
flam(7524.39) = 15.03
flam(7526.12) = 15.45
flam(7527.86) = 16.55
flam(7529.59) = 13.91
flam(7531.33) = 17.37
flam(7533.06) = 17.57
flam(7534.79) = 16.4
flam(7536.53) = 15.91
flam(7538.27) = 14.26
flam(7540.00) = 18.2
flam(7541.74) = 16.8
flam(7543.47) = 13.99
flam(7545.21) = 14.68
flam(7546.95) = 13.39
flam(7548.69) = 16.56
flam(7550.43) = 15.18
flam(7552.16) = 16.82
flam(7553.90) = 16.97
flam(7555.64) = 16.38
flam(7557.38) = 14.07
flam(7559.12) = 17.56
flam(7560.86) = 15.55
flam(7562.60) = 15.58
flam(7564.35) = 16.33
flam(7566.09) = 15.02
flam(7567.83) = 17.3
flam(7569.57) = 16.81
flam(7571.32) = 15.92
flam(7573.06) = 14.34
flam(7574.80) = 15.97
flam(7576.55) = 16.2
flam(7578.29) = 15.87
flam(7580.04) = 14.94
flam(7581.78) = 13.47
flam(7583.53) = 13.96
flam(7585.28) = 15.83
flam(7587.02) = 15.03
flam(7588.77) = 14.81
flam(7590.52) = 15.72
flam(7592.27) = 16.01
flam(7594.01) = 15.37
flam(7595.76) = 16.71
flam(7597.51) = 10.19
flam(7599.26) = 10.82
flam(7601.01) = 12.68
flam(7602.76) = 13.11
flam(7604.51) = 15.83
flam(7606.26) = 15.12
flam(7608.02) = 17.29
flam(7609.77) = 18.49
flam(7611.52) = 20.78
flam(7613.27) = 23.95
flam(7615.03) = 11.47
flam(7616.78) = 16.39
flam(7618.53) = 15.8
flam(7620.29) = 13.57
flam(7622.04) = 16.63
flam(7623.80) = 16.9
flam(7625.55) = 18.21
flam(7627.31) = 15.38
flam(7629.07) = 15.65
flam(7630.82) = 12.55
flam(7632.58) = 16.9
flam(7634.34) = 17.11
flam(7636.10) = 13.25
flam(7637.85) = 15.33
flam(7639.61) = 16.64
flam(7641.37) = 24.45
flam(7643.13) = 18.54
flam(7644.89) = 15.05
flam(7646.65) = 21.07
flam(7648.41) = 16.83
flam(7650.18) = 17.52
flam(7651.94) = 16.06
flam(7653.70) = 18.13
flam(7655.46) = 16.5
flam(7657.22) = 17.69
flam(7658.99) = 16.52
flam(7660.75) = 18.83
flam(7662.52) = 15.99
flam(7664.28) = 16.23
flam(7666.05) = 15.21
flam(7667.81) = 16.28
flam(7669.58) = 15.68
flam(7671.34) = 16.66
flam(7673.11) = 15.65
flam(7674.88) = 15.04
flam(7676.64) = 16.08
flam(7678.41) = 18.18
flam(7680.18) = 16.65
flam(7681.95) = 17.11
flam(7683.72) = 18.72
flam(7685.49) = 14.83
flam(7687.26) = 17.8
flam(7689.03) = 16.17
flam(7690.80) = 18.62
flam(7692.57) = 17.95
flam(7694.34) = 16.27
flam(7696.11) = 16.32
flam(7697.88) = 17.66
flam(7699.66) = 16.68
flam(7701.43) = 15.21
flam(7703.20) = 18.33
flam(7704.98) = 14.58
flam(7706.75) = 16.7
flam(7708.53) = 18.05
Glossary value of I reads 1.13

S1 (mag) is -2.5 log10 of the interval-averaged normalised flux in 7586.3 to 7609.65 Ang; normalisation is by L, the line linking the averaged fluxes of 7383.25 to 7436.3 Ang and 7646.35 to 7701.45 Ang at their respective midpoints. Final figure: 0.11 mag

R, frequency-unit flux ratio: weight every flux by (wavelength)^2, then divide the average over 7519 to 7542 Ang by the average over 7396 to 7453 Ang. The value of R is 1.10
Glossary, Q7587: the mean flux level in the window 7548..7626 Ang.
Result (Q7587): 15.7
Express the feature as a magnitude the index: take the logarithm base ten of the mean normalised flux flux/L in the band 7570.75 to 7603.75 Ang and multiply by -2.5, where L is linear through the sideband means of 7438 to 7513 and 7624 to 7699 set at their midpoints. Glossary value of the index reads 0.12 mag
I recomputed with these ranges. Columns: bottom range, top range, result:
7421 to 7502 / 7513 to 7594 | 1.01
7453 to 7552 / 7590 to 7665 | 1.06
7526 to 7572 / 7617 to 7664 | 1.05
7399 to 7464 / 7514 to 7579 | 1.06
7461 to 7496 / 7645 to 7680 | 1.07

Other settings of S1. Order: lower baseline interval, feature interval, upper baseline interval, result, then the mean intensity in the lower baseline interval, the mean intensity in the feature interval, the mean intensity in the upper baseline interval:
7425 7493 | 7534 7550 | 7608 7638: 0.03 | 15.6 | 15.6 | 16.4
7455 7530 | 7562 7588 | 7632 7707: 0.04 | 15.5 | 15.5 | 16.9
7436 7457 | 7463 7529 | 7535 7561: 0.03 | 16.3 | 15.6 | 15.8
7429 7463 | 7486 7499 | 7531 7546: 0.02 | 15.6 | 15.6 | 16.1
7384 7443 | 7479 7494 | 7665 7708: -0.06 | 14.7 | 16.1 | 16.6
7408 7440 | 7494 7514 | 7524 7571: 0.05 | 15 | 14.9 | 15.9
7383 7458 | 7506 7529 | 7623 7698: 0.01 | 14.9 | 15.6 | 16.8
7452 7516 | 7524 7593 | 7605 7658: 0.03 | 15.3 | 15.7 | 17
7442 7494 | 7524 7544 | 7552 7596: -0.02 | 15.7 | 16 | 15.7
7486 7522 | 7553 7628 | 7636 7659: 0.07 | 15.3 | 15.7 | 17.6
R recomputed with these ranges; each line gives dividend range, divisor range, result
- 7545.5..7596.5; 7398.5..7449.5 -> 1.08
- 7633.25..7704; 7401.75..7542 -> 1.16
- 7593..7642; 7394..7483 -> 1.10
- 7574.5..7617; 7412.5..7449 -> 1.05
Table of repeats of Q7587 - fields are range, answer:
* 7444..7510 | 15.4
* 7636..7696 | 17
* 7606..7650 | 17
